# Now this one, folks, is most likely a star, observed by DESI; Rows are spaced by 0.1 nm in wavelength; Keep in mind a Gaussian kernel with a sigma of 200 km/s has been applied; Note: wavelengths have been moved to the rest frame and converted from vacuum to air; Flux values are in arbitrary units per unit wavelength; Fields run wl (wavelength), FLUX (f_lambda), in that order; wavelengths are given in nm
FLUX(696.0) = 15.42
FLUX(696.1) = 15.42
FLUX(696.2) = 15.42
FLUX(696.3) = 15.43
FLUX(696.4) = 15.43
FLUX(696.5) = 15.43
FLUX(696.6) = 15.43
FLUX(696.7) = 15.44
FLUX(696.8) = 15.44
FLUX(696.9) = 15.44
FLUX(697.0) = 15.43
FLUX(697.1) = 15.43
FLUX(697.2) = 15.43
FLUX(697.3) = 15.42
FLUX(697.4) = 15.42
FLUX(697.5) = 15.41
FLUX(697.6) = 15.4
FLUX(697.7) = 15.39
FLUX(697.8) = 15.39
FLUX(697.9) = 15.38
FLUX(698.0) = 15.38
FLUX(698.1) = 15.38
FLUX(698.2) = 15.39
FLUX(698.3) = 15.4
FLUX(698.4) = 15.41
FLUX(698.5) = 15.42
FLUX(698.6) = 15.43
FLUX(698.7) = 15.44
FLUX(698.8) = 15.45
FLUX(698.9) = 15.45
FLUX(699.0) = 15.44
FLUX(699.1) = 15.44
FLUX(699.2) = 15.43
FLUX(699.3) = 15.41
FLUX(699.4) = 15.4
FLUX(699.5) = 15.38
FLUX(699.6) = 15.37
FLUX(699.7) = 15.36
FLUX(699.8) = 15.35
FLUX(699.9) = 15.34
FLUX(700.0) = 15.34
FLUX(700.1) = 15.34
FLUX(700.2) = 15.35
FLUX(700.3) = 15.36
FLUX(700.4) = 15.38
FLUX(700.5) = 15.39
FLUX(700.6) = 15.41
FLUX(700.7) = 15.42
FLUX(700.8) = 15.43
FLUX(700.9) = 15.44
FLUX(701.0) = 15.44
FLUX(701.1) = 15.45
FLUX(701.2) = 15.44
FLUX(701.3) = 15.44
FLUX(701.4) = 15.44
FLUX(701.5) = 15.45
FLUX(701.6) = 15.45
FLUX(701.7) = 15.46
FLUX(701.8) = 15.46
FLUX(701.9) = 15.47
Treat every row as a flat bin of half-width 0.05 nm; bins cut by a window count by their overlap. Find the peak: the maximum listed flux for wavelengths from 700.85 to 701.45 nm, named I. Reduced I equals 15.45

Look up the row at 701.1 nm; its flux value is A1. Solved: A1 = 15.45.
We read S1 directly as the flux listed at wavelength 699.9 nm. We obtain 15.34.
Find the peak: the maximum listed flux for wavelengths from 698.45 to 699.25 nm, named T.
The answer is 15.45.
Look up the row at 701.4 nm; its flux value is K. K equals 15.44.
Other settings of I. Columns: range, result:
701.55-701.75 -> 15.46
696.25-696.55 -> 15.43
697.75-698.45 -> 15.41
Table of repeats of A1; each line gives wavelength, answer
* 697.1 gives 15.43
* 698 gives 15.38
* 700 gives 15.34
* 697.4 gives 15.42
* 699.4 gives 15.4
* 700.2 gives 15.35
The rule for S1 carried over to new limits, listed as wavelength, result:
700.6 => 15.41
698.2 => 15.39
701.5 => 15.45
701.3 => 15.44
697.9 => 15.38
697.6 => 15.4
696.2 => 15.42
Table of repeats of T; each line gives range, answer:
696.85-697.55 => 15.44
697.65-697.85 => 15.39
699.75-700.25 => 15.35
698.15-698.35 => 15.4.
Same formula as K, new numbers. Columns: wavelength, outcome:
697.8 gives 15.39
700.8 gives 15.43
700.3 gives 15.36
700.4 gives 15.38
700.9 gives 15.44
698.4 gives 15.41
